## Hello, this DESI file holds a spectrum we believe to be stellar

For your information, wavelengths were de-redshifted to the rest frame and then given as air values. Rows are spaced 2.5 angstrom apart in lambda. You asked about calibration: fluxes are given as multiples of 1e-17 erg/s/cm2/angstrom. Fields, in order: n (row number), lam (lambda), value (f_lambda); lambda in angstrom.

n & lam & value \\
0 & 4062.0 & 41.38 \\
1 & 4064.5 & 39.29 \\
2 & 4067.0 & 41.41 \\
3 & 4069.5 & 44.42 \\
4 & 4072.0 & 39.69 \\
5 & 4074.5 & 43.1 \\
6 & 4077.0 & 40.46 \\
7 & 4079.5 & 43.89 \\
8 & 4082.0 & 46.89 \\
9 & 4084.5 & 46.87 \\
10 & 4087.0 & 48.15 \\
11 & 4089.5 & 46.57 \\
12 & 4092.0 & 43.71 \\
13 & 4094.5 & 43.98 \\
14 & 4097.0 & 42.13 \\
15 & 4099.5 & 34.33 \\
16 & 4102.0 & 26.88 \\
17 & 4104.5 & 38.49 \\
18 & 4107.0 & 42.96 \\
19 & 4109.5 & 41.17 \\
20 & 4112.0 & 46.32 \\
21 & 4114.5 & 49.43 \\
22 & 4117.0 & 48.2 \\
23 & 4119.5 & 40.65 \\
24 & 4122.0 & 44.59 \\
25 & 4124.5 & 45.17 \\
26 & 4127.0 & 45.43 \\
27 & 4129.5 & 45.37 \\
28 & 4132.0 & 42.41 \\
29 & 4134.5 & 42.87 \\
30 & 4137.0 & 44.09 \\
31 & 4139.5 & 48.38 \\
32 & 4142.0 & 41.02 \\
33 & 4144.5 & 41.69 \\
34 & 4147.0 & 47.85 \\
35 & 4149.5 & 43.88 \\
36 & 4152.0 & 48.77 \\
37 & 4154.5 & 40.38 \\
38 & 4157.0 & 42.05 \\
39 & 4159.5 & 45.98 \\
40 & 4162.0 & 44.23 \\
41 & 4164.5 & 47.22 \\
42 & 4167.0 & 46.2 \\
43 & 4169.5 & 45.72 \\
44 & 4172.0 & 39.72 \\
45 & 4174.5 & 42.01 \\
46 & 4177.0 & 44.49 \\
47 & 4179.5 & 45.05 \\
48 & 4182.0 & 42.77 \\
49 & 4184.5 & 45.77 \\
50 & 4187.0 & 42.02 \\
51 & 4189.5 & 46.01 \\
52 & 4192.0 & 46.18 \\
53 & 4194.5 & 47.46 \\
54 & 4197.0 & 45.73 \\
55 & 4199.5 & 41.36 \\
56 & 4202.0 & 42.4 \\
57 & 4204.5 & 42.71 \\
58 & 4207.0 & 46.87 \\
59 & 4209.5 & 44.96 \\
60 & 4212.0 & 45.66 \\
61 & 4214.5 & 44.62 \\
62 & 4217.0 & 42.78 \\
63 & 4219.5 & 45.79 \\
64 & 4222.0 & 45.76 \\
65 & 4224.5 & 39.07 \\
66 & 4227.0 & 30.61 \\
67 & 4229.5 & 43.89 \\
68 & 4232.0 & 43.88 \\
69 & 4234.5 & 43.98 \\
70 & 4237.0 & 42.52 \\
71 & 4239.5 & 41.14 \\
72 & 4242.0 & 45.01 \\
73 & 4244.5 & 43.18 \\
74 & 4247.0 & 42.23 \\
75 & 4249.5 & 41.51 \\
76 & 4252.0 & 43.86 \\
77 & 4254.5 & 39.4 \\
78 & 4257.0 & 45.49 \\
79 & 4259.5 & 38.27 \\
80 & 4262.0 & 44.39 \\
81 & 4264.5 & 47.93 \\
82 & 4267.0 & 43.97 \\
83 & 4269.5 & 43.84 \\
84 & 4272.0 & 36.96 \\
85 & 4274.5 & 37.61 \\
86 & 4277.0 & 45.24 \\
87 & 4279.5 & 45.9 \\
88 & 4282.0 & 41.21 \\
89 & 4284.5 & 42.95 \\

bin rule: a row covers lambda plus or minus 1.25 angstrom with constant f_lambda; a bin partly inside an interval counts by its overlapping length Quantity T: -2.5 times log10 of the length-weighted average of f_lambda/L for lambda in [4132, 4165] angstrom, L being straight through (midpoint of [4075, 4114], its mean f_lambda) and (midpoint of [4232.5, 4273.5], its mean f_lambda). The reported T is -0.05 mag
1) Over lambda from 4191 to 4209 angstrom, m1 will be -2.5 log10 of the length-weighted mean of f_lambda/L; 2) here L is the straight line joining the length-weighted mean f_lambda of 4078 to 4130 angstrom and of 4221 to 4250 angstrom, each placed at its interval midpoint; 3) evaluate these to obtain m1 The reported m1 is -0.06 mag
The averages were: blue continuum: 43.3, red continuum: 41.9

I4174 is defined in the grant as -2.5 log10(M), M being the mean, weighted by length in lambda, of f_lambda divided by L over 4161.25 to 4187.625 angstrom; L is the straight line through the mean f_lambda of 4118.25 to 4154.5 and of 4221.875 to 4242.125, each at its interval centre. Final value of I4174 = -0.03 mag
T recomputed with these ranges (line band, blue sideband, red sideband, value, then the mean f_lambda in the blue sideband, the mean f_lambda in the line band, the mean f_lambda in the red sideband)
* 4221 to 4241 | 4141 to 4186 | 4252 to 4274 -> 0.042 mag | 44.2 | 41.3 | 42.4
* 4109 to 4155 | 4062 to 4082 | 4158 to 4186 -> -0.031 mag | 42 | 44.7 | 44.4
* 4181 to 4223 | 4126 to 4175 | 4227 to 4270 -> -0.028 mag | 44.3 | 44.6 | 42.8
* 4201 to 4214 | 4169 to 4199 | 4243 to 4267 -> -0.017 mag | 44.3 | 44.6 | 43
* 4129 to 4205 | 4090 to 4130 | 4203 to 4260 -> -0.041 mag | 42.4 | 44.3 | 42.8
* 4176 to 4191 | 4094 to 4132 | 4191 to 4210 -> -0.004 mag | 42.3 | 44.4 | 44.7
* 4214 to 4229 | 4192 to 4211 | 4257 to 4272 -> 0.071 mag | 44.6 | 41.4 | 43.3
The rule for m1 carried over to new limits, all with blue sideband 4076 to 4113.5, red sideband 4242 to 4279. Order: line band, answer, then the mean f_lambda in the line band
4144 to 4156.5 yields -0.05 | 44.5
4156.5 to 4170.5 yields -0.07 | 45.4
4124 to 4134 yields -0.05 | 44.4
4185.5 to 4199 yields -0.07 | 45.3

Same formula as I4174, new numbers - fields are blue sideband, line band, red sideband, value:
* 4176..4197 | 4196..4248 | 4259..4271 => 0.04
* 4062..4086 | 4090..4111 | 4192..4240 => 0.09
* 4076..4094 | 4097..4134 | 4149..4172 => 0.07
